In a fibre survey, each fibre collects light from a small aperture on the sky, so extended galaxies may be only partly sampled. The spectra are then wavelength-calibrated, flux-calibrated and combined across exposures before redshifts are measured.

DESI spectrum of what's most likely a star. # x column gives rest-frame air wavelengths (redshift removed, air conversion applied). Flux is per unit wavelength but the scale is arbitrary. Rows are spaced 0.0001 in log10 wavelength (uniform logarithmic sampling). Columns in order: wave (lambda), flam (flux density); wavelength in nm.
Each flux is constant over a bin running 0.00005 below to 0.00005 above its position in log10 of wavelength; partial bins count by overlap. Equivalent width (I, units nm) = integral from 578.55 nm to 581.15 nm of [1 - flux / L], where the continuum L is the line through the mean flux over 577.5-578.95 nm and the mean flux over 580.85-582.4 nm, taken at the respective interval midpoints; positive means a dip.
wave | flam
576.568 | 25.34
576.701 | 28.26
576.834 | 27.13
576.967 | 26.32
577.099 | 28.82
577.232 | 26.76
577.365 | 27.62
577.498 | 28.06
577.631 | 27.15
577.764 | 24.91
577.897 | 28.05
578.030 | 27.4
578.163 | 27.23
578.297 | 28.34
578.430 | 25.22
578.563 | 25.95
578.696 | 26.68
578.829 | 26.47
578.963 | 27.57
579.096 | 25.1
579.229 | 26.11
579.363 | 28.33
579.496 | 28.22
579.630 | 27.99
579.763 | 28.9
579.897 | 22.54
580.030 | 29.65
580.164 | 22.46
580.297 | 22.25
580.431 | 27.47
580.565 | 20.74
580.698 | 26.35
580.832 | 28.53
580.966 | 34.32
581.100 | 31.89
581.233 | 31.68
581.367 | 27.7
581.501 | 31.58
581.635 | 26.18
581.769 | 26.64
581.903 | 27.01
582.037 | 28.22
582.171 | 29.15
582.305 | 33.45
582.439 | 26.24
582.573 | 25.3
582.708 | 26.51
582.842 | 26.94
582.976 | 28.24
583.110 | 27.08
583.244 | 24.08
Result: 0.12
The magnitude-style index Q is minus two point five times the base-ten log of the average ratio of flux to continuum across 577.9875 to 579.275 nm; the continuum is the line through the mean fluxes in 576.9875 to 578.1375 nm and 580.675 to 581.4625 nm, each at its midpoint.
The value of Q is 0.065 mag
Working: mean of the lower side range 27.3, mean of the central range 26.6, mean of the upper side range 30.3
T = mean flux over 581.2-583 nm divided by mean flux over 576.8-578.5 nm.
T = 1.04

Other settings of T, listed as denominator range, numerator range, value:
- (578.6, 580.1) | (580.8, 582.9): 1.07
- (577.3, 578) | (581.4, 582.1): 1.03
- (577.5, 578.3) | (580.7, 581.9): 1.09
